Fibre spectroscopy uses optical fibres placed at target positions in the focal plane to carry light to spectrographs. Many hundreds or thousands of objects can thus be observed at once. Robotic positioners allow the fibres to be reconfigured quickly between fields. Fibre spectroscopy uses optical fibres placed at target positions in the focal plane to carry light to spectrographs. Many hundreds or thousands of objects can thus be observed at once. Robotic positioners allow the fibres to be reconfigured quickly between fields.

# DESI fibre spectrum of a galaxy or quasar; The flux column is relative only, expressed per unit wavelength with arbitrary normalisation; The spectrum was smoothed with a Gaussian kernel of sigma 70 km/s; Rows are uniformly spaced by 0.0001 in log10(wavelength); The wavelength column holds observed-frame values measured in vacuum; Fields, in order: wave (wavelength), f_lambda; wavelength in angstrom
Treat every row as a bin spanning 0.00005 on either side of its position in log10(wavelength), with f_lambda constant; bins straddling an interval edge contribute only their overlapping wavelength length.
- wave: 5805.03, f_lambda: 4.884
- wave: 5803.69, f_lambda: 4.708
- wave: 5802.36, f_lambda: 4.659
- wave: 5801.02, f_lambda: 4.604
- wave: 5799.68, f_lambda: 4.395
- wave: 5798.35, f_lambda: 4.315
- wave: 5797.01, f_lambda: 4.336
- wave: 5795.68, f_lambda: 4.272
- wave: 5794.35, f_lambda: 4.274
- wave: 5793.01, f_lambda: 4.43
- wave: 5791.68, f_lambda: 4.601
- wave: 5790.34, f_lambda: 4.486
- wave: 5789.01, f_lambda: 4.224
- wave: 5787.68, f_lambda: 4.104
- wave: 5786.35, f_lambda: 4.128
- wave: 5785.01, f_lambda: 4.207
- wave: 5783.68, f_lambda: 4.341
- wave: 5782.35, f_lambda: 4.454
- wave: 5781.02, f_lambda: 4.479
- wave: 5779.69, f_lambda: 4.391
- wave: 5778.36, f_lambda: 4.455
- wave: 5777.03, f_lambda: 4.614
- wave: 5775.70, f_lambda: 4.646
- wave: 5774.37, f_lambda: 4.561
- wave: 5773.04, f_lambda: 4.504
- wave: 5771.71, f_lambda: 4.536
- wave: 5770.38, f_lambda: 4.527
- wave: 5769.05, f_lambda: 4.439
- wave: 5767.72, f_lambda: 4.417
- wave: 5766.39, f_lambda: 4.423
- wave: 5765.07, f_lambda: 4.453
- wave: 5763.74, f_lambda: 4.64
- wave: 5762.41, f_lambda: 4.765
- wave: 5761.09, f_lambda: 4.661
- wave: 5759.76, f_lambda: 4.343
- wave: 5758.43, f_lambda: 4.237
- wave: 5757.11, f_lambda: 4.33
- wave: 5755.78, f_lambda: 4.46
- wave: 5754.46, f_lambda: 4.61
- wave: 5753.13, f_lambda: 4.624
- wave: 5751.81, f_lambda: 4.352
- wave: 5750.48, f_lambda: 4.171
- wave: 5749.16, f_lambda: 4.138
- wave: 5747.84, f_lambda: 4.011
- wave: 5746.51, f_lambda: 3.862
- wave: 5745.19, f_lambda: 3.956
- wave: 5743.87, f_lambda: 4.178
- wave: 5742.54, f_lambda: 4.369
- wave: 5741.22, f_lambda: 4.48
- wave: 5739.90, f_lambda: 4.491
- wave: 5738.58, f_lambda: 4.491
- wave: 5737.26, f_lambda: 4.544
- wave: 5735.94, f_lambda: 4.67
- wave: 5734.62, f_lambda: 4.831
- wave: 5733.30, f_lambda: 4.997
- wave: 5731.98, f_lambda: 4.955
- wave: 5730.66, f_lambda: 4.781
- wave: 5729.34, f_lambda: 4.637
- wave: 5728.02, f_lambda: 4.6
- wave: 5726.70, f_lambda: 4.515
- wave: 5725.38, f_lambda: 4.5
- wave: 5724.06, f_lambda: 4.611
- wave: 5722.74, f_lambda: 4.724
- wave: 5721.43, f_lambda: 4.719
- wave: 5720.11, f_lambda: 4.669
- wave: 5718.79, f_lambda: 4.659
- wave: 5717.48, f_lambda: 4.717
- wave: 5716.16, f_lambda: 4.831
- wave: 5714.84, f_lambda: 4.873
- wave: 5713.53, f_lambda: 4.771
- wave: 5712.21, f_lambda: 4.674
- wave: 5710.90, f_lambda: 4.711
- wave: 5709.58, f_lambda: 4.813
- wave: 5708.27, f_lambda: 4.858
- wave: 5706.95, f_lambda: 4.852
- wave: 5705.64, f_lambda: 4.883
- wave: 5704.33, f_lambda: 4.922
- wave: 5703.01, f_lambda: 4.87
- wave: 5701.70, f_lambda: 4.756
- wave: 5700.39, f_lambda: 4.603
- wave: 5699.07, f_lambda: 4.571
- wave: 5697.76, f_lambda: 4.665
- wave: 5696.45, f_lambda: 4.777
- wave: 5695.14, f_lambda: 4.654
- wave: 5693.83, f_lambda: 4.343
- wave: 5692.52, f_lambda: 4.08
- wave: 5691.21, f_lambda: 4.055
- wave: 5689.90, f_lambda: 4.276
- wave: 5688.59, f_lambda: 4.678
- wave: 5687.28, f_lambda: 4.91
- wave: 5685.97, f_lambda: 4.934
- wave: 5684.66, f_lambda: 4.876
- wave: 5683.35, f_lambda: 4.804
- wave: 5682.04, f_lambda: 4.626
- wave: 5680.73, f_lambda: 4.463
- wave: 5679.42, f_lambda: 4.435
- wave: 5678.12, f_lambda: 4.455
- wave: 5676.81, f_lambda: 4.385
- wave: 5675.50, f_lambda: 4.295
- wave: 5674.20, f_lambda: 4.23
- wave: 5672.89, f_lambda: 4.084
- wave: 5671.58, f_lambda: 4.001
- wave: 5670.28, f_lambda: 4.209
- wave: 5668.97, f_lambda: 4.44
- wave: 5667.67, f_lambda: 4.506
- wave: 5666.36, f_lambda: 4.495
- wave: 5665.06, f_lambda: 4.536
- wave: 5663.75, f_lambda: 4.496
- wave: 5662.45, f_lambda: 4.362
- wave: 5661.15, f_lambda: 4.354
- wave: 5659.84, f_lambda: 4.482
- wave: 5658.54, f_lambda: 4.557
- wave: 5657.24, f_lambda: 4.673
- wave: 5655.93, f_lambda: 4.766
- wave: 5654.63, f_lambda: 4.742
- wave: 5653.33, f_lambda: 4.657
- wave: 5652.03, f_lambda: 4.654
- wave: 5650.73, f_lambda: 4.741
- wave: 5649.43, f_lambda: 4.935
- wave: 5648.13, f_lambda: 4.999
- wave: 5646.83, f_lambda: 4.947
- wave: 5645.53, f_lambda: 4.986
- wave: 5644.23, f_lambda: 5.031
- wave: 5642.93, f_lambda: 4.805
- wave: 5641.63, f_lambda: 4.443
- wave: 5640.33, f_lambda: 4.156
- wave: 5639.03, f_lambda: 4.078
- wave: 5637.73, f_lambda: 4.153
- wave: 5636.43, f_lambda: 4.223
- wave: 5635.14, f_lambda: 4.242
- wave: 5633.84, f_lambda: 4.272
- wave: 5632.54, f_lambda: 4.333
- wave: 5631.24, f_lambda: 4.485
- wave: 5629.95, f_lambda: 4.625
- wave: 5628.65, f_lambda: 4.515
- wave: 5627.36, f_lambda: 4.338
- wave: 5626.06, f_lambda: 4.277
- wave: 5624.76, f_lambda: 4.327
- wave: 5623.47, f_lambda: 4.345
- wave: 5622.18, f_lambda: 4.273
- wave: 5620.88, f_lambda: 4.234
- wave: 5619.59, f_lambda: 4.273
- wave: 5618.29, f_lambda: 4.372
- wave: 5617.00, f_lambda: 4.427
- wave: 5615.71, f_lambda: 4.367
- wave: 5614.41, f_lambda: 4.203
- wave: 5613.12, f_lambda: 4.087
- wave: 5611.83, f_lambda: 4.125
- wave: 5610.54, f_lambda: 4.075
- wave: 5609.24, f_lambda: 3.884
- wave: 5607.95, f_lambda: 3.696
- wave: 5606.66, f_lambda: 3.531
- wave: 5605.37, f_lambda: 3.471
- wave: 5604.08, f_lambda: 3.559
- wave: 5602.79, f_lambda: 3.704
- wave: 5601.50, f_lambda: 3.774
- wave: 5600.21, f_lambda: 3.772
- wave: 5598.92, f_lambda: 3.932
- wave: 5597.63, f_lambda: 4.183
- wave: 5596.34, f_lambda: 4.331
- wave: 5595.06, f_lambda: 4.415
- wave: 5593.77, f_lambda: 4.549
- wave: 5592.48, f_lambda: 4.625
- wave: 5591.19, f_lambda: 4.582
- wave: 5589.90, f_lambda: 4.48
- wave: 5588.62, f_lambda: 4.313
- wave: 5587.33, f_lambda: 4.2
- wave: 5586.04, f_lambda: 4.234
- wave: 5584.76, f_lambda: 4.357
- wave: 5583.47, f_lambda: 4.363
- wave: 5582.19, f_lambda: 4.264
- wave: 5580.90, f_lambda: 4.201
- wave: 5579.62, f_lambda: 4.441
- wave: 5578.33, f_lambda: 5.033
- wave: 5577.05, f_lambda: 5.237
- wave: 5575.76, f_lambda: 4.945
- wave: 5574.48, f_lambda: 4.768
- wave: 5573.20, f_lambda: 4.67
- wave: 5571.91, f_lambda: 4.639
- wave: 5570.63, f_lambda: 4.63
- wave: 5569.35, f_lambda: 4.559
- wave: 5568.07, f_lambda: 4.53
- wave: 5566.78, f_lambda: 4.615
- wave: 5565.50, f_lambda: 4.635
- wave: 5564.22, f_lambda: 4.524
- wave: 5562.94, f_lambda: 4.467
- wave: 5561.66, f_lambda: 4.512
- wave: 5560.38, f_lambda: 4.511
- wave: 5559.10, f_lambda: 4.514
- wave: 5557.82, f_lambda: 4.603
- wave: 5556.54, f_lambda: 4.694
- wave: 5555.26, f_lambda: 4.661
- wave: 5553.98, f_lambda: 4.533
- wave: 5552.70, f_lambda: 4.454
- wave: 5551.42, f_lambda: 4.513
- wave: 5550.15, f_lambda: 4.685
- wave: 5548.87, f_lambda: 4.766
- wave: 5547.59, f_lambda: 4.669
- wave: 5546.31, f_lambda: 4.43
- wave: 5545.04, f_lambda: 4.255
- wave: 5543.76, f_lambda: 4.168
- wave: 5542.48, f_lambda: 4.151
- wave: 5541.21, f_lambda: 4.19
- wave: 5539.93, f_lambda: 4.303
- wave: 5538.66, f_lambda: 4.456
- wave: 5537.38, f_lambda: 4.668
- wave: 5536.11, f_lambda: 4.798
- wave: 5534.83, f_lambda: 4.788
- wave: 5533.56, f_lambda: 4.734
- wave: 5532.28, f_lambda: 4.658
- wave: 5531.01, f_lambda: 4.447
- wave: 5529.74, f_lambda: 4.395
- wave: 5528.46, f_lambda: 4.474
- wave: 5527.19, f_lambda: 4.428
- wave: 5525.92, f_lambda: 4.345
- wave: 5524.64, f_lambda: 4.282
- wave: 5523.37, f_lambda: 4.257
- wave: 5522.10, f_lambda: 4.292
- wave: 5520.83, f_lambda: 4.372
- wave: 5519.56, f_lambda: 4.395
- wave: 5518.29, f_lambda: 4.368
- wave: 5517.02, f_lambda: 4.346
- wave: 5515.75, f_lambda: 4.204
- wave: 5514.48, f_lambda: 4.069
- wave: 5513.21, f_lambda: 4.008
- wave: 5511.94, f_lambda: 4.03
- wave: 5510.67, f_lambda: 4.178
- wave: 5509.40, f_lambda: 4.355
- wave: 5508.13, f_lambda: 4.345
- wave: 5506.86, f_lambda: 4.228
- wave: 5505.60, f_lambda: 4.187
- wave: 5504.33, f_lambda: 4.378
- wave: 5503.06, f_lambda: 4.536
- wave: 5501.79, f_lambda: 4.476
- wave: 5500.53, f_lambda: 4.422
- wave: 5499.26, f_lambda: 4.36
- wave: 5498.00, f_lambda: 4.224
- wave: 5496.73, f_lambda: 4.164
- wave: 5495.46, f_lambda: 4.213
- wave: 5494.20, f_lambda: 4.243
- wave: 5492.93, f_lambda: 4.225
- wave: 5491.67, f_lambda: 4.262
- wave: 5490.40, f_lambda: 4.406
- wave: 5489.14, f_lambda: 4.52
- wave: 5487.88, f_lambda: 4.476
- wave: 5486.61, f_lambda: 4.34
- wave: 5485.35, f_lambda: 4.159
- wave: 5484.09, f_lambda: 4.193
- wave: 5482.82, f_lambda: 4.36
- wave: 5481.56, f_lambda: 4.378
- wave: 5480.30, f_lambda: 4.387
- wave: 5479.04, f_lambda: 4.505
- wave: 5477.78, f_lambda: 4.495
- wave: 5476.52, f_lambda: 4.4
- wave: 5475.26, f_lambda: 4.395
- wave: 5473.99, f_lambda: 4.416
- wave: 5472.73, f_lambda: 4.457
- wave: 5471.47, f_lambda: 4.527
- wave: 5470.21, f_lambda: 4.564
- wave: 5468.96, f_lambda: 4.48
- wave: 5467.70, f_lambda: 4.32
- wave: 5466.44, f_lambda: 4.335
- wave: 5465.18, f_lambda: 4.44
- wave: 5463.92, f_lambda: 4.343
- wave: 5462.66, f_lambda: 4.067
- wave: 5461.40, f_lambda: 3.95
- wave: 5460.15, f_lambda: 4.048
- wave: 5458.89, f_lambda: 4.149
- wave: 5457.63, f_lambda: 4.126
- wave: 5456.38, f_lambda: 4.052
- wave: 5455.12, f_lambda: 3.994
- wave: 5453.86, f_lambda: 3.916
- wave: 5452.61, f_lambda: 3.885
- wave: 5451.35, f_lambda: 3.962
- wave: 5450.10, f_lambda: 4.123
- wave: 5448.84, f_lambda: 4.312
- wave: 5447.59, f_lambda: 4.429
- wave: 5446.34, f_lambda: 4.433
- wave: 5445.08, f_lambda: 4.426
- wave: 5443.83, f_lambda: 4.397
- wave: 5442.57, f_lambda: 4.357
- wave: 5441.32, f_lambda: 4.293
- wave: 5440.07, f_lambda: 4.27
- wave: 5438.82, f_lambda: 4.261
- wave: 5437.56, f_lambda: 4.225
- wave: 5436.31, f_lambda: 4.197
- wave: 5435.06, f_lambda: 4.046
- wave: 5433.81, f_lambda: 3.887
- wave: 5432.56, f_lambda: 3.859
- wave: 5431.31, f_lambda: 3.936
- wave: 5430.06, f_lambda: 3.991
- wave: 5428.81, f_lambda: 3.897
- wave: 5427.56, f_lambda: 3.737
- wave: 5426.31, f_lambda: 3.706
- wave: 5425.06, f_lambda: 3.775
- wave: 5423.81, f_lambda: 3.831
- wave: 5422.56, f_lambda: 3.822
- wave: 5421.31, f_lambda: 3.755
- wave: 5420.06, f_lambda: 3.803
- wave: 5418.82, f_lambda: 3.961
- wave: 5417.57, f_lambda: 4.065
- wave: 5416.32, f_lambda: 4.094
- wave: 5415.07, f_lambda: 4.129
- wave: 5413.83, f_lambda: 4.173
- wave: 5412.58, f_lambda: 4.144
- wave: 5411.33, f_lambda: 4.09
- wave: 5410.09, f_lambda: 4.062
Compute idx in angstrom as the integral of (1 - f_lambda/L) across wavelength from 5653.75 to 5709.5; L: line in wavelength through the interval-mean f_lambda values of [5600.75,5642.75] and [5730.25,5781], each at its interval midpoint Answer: -3.3 angstrom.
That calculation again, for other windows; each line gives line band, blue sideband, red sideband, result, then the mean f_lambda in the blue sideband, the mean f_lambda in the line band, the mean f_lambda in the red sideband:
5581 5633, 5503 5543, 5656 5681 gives 2.2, 4.36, 4.2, 4.4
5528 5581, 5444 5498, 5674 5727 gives -1.9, 4.28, 4.57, 4.64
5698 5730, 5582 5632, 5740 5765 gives -3.1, 4.19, 4.72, 4.35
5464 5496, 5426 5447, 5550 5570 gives -0.8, 4.12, 4.38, 4.56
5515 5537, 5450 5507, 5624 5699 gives -0.5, 4.29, 4.45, 4.51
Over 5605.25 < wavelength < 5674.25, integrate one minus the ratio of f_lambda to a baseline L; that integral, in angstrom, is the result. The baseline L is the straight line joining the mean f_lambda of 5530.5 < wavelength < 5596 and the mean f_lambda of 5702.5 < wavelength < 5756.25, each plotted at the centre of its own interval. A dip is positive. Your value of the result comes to 2.6 angstrom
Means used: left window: 4.54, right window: 4.59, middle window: 4.39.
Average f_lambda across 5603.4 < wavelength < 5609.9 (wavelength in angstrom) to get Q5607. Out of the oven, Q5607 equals 3.63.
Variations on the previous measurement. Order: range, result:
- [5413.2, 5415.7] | 4.15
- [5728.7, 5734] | 4.84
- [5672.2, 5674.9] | 4.16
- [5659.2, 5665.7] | 4.44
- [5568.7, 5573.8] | 4.62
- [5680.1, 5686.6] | 4.74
